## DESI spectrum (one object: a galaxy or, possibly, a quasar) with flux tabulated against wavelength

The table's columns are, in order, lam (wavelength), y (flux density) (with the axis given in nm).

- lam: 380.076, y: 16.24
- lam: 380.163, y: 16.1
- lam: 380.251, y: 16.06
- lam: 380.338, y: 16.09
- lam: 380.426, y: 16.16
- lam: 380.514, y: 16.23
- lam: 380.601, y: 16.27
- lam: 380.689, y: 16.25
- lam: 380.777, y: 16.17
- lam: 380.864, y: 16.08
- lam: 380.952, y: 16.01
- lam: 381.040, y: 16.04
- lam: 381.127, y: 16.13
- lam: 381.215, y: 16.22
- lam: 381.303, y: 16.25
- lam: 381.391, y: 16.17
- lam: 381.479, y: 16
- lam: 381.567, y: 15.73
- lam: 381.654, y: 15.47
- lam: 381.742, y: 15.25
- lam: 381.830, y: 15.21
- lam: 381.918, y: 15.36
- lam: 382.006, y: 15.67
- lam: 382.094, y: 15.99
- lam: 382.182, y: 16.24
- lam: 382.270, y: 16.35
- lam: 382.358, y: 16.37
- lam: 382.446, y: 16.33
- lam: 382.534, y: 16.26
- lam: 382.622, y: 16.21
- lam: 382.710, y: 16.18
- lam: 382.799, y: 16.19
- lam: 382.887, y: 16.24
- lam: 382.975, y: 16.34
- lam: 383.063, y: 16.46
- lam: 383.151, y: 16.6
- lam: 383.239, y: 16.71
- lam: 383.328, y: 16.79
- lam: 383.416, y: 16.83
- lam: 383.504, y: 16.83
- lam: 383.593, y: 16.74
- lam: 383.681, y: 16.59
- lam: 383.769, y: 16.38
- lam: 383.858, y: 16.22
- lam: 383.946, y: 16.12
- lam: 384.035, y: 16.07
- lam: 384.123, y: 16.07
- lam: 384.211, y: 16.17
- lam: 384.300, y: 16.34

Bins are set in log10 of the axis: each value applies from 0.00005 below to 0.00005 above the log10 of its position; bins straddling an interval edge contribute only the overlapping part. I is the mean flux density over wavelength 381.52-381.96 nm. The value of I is 15.4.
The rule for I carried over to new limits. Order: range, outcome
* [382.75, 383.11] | 16.3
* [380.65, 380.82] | 16.2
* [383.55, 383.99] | 16.4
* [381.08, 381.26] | 16.2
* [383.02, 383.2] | 16.6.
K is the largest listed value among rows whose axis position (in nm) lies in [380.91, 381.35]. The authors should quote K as 16.25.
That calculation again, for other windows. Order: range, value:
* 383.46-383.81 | 16.83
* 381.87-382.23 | 16.24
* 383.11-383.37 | 16.79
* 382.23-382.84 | 16.37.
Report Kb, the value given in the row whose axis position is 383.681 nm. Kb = 16.59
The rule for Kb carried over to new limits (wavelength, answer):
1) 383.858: 16.22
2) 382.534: 16.26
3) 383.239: 16.71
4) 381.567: 15.73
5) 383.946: 16.12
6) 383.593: 16.74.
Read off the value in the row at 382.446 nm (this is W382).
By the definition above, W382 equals 16.33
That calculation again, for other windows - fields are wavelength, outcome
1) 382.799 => 16.19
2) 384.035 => 16.07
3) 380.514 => 16.23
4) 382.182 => 16.24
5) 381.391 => 16.17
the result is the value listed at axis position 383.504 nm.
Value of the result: 16.83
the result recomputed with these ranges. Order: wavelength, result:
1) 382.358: 16.37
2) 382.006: 15.67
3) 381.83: 15.21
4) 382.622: 16.21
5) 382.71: 16.18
